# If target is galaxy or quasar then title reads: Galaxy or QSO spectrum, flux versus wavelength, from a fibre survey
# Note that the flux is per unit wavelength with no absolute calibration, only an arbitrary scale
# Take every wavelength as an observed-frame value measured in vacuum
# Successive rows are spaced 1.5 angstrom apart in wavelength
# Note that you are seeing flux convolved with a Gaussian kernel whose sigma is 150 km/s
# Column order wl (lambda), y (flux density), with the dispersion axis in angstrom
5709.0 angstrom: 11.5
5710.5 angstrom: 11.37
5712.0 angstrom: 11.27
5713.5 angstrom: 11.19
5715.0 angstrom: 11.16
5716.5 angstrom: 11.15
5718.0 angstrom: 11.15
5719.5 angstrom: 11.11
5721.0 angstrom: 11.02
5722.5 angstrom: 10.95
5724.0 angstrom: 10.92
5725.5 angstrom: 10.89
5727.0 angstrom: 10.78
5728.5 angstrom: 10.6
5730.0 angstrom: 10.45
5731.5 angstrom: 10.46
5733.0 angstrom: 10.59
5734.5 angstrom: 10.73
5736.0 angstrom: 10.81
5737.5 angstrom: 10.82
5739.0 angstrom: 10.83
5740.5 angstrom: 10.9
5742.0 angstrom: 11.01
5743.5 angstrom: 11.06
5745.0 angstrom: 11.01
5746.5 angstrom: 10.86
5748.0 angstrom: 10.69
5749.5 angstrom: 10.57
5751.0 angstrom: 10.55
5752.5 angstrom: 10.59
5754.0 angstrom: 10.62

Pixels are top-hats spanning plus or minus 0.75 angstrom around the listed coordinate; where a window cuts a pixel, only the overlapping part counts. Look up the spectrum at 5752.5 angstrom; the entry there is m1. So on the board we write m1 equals 10.59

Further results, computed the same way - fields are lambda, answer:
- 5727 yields 10.78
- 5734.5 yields 10.73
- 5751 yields 10.55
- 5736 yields 10.81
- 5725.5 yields 10.89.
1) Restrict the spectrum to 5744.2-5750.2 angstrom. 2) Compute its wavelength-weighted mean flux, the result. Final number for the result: 10.8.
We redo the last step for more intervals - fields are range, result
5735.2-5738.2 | 10.8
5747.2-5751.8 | 10.6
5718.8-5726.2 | 11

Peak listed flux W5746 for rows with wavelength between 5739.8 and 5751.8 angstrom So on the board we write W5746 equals 11.06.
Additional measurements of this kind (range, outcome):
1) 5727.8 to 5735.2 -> 10.73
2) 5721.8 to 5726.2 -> 10.95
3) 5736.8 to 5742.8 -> 11.01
